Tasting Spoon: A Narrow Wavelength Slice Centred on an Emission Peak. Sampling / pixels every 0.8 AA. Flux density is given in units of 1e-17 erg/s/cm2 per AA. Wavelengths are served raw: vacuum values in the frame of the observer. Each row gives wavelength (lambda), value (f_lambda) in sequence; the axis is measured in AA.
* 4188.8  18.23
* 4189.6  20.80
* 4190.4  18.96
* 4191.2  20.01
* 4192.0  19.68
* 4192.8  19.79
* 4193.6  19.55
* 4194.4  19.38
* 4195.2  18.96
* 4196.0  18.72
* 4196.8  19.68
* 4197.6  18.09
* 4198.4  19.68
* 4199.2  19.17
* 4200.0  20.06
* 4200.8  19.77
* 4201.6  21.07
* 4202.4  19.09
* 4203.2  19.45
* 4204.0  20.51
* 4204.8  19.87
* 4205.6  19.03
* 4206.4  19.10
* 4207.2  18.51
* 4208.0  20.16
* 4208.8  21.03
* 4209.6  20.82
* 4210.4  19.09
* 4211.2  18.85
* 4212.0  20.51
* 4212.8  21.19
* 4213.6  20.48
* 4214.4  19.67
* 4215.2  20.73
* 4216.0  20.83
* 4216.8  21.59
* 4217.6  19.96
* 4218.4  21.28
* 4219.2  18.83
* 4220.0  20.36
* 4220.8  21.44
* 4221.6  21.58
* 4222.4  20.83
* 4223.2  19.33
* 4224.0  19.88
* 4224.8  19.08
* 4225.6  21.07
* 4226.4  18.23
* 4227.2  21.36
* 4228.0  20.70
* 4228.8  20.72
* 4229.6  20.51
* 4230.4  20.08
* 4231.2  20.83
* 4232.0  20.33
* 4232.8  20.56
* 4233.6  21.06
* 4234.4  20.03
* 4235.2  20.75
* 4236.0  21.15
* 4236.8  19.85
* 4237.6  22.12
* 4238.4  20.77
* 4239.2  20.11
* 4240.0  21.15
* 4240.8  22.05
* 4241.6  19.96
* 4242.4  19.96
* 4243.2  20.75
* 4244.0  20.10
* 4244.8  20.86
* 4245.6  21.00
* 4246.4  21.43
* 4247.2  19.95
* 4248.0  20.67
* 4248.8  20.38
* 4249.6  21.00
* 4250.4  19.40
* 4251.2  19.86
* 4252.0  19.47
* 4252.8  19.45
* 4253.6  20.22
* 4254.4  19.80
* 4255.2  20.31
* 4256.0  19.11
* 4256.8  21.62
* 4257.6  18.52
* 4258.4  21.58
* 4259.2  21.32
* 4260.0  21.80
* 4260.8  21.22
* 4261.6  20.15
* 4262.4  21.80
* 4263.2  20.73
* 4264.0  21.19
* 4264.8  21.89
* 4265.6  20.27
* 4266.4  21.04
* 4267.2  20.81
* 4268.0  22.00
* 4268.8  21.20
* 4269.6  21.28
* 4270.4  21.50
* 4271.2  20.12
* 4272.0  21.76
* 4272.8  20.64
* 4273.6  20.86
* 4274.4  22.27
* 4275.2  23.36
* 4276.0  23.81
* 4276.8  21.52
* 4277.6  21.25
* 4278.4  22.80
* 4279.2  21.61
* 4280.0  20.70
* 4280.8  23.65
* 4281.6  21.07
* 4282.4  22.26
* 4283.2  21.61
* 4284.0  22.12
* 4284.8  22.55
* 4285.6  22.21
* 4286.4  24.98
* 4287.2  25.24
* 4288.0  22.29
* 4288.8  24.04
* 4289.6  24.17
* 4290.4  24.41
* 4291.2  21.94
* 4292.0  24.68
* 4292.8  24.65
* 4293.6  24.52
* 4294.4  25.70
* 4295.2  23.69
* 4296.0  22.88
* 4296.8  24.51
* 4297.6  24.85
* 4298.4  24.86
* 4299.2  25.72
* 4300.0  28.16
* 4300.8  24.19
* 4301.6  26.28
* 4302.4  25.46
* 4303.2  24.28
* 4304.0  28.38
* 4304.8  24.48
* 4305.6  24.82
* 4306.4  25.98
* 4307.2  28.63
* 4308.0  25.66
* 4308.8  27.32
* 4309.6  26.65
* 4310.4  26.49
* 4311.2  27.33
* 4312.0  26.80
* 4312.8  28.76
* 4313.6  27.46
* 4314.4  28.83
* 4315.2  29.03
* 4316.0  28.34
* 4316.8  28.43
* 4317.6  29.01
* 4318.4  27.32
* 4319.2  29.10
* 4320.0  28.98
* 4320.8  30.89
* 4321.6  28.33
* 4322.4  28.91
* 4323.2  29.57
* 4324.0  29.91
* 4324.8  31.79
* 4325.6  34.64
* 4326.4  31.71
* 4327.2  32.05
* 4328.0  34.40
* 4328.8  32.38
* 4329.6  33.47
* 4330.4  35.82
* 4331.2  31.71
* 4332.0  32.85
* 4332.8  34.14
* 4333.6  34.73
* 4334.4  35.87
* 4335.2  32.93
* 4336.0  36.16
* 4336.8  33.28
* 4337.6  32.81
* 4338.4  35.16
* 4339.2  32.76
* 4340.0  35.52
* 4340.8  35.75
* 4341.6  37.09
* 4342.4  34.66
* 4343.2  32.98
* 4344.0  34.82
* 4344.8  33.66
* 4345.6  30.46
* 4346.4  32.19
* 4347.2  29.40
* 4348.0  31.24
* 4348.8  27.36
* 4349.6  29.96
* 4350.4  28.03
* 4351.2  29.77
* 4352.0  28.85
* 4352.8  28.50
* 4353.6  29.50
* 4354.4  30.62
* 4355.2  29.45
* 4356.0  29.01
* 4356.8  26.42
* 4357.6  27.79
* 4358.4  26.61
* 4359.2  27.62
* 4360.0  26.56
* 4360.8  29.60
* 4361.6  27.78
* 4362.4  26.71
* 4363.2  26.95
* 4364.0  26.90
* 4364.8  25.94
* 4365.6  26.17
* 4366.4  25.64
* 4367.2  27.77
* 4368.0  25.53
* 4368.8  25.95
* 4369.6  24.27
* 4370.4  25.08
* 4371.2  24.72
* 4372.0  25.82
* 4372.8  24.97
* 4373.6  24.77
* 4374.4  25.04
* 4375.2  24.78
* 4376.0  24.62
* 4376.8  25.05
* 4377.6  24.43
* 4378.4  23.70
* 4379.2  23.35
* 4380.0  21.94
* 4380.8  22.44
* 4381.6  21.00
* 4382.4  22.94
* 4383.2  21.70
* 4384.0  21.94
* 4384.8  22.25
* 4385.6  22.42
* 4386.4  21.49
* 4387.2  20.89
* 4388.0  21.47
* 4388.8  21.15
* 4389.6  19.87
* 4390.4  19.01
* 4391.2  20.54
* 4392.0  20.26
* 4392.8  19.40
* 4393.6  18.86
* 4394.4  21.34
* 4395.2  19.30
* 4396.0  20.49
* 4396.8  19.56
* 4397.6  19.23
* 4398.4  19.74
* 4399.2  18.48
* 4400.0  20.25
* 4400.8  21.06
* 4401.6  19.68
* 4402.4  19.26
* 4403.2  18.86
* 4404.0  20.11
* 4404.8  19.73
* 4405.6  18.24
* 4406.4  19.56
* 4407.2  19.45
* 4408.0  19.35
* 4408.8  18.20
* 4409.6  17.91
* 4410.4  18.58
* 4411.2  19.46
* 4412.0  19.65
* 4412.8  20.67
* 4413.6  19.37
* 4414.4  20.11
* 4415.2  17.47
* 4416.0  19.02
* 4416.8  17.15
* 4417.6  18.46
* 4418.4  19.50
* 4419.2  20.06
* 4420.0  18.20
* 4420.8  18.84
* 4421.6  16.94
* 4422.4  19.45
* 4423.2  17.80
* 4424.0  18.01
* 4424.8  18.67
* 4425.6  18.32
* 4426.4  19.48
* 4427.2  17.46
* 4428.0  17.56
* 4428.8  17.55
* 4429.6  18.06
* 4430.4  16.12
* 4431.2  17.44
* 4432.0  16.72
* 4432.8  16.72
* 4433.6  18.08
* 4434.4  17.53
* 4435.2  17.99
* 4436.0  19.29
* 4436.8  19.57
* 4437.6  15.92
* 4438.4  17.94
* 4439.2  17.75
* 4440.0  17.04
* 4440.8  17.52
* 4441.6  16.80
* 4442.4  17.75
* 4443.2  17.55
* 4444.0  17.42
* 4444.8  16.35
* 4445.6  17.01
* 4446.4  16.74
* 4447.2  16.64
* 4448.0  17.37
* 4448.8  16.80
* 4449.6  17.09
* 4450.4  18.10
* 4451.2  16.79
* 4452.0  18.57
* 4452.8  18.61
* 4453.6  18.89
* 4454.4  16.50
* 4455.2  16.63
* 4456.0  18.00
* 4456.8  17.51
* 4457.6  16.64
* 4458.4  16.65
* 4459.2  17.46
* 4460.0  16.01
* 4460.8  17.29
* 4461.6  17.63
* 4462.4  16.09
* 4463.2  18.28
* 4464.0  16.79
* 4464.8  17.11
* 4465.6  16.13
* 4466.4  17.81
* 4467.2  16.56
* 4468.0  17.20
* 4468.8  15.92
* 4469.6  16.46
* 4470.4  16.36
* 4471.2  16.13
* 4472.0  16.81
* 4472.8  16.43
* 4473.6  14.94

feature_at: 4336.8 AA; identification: C III] 1909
